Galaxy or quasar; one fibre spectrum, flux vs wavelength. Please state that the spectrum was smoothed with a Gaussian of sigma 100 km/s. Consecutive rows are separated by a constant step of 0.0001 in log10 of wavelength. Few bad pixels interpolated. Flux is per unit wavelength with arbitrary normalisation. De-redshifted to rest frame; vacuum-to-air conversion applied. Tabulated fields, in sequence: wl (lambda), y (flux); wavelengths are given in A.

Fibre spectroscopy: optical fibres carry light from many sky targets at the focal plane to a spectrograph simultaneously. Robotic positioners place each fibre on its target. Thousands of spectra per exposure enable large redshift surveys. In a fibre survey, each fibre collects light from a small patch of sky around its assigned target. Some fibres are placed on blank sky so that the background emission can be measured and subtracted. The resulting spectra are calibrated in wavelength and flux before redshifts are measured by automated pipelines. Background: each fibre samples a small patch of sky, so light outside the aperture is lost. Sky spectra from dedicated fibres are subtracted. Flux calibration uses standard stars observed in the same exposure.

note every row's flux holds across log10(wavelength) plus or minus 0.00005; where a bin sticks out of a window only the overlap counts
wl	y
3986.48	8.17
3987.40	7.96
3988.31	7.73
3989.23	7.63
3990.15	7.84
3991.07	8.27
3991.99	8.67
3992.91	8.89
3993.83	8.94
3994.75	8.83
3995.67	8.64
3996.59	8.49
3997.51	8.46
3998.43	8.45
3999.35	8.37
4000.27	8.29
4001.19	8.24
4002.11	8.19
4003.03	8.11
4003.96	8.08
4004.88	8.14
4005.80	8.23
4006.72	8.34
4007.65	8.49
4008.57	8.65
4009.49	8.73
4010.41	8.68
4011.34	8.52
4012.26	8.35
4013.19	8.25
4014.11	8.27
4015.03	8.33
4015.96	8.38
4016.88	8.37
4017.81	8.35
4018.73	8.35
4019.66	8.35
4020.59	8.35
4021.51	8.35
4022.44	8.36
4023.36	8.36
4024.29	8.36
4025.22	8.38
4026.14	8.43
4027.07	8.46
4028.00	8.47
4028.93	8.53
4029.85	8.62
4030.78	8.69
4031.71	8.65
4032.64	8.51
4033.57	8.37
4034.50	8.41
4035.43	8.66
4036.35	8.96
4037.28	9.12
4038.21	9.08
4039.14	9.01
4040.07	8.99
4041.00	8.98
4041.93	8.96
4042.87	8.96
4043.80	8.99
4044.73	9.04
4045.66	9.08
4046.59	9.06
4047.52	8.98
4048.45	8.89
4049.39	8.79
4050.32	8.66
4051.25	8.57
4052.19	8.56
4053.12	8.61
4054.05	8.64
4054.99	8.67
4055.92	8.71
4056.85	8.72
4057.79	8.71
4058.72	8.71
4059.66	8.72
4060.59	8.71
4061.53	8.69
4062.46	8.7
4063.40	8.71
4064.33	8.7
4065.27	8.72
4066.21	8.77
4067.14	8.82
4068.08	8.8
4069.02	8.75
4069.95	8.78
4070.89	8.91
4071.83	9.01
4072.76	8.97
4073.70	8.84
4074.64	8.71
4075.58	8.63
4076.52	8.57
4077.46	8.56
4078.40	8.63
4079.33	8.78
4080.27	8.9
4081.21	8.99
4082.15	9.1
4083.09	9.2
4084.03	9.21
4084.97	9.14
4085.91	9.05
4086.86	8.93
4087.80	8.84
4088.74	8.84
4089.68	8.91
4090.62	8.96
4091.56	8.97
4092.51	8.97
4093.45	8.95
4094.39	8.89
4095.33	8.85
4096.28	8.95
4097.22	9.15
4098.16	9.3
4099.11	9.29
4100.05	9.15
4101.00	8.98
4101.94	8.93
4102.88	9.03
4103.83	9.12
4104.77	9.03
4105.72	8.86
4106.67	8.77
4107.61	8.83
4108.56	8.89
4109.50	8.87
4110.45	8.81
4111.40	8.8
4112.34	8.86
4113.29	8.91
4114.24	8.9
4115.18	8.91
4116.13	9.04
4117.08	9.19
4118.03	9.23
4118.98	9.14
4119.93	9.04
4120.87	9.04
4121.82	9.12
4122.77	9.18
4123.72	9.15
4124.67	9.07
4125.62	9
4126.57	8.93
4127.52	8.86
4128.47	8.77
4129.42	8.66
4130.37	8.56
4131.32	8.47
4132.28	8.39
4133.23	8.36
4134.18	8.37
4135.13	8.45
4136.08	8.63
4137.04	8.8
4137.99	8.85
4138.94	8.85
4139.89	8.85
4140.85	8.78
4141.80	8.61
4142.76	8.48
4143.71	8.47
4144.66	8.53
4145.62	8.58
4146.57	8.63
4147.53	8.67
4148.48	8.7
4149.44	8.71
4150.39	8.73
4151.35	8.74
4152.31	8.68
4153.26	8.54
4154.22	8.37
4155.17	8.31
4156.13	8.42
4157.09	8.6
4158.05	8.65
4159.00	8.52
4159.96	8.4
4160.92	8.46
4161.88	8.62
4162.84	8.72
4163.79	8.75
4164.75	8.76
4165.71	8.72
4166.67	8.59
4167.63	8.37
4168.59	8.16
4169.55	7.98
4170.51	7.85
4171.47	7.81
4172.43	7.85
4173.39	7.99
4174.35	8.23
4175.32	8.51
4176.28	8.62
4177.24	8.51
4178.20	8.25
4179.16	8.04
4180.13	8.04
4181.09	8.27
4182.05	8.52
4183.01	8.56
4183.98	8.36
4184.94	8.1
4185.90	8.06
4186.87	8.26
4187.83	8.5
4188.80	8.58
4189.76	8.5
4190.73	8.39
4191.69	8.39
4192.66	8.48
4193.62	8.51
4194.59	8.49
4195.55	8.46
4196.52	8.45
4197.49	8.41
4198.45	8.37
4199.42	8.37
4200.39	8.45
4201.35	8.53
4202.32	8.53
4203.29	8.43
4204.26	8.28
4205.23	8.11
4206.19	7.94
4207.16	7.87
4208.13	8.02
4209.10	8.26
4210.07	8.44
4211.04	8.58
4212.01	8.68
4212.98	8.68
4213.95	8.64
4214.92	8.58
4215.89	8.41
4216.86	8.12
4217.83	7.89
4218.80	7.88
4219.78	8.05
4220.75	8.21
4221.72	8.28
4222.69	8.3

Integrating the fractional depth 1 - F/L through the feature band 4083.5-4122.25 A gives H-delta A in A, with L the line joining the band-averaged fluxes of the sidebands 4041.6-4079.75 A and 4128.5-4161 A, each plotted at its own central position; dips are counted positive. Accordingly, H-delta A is -1.4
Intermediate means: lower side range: 8.77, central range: 8.99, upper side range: 8.59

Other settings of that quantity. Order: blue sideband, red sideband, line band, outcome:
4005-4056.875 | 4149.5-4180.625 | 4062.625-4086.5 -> -0.8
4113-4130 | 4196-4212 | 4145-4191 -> 1.1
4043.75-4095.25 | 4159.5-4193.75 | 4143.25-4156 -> -0.2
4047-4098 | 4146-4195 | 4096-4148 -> -1.4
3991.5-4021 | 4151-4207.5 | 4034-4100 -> -3.6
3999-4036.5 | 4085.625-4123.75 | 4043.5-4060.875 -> -0.3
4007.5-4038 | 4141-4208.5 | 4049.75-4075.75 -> -0.8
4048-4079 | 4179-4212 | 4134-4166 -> -0.5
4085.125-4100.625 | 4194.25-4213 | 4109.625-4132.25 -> -0.2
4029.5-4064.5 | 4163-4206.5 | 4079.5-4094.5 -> -0.6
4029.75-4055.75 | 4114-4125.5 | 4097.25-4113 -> 0.1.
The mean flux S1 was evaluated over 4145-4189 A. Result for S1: 8.42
